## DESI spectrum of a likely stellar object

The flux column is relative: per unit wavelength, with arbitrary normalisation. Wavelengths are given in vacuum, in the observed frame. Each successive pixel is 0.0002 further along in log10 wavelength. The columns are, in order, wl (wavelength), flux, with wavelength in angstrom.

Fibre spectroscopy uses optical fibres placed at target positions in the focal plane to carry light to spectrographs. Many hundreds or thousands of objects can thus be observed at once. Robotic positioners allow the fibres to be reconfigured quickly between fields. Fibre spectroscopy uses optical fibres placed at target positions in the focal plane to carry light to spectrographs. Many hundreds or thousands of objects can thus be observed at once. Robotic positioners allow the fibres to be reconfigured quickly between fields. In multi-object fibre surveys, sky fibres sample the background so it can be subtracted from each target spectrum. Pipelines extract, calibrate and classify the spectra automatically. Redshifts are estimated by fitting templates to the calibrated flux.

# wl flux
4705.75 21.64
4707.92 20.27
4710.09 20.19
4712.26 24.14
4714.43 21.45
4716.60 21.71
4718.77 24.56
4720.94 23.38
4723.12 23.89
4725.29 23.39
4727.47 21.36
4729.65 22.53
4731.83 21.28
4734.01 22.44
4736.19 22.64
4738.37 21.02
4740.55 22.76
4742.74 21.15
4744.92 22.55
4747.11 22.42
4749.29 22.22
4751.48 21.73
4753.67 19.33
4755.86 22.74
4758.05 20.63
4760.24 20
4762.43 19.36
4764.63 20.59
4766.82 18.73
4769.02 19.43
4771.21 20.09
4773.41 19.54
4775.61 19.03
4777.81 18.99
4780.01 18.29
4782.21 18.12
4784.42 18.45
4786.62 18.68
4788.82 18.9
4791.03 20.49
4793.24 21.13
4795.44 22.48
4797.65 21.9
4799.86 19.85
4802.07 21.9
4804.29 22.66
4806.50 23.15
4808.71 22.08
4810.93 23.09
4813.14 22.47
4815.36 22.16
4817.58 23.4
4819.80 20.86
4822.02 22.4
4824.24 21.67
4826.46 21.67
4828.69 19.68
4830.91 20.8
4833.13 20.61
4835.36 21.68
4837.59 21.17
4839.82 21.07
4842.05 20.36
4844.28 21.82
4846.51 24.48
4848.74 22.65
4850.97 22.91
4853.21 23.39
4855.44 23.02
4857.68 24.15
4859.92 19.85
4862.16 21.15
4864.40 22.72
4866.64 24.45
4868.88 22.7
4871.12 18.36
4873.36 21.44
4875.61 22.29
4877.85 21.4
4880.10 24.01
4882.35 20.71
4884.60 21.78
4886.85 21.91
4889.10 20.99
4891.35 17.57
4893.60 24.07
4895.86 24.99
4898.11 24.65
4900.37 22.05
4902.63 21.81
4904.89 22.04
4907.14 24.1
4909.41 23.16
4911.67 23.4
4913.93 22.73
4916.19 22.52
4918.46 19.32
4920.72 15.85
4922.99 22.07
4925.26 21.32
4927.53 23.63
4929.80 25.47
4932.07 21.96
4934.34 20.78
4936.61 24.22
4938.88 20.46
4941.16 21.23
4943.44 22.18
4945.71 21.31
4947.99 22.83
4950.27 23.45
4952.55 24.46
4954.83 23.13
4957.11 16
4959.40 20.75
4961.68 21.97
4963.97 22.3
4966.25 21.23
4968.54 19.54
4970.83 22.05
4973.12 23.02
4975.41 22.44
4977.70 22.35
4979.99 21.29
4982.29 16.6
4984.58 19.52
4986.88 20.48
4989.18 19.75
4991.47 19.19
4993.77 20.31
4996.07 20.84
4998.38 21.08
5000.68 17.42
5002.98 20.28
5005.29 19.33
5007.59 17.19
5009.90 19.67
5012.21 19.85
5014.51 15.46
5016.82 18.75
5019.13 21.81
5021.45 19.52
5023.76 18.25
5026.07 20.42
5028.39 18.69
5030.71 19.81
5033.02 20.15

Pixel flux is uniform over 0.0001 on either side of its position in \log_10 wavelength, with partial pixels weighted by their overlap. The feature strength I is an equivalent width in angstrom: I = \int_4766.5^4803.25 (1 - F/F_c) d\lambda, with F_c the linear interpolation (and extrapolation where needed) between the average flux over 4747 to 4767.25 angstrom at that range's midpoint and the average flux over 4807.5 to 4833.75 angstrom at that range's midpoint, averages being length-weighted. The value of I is 2.5 angstrom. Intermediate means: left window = 20.8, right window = 21.8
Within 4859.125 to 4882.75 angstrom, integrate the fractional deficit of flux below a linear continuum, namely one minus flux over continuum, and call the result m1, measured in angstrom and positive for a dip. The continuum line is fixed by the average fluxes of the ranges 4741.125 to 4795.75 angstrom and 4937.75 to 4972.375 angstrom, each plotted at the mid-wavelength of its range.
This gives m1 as -1.0 angstrom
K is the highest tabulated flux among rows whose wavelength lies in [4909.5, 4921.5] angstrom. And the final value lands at 23.4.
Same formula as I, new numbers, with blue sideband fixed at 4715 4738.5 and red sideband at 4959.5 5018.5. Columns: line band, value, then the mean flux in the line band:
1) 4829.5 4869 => -1.3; 22.1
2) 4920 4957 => -2.6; 22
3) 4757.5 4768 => 1.2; 19.8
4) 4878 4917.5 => -2.8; 22.5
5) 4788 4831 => 0.3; 21.7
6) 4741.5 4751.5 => 0.2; 22.1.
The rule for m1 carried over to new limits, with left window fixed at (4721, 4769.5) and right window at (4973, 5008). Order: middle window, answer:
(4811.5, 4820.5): -0.5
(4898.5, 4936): -2.9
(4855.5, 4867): -0.9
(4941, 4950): -0.8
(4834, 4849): -0.6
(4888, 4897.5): -0.7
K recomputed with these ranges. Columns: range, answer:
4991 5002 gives 21.08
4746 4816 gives 23.15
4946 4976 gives 24.46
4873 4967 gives 25.47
